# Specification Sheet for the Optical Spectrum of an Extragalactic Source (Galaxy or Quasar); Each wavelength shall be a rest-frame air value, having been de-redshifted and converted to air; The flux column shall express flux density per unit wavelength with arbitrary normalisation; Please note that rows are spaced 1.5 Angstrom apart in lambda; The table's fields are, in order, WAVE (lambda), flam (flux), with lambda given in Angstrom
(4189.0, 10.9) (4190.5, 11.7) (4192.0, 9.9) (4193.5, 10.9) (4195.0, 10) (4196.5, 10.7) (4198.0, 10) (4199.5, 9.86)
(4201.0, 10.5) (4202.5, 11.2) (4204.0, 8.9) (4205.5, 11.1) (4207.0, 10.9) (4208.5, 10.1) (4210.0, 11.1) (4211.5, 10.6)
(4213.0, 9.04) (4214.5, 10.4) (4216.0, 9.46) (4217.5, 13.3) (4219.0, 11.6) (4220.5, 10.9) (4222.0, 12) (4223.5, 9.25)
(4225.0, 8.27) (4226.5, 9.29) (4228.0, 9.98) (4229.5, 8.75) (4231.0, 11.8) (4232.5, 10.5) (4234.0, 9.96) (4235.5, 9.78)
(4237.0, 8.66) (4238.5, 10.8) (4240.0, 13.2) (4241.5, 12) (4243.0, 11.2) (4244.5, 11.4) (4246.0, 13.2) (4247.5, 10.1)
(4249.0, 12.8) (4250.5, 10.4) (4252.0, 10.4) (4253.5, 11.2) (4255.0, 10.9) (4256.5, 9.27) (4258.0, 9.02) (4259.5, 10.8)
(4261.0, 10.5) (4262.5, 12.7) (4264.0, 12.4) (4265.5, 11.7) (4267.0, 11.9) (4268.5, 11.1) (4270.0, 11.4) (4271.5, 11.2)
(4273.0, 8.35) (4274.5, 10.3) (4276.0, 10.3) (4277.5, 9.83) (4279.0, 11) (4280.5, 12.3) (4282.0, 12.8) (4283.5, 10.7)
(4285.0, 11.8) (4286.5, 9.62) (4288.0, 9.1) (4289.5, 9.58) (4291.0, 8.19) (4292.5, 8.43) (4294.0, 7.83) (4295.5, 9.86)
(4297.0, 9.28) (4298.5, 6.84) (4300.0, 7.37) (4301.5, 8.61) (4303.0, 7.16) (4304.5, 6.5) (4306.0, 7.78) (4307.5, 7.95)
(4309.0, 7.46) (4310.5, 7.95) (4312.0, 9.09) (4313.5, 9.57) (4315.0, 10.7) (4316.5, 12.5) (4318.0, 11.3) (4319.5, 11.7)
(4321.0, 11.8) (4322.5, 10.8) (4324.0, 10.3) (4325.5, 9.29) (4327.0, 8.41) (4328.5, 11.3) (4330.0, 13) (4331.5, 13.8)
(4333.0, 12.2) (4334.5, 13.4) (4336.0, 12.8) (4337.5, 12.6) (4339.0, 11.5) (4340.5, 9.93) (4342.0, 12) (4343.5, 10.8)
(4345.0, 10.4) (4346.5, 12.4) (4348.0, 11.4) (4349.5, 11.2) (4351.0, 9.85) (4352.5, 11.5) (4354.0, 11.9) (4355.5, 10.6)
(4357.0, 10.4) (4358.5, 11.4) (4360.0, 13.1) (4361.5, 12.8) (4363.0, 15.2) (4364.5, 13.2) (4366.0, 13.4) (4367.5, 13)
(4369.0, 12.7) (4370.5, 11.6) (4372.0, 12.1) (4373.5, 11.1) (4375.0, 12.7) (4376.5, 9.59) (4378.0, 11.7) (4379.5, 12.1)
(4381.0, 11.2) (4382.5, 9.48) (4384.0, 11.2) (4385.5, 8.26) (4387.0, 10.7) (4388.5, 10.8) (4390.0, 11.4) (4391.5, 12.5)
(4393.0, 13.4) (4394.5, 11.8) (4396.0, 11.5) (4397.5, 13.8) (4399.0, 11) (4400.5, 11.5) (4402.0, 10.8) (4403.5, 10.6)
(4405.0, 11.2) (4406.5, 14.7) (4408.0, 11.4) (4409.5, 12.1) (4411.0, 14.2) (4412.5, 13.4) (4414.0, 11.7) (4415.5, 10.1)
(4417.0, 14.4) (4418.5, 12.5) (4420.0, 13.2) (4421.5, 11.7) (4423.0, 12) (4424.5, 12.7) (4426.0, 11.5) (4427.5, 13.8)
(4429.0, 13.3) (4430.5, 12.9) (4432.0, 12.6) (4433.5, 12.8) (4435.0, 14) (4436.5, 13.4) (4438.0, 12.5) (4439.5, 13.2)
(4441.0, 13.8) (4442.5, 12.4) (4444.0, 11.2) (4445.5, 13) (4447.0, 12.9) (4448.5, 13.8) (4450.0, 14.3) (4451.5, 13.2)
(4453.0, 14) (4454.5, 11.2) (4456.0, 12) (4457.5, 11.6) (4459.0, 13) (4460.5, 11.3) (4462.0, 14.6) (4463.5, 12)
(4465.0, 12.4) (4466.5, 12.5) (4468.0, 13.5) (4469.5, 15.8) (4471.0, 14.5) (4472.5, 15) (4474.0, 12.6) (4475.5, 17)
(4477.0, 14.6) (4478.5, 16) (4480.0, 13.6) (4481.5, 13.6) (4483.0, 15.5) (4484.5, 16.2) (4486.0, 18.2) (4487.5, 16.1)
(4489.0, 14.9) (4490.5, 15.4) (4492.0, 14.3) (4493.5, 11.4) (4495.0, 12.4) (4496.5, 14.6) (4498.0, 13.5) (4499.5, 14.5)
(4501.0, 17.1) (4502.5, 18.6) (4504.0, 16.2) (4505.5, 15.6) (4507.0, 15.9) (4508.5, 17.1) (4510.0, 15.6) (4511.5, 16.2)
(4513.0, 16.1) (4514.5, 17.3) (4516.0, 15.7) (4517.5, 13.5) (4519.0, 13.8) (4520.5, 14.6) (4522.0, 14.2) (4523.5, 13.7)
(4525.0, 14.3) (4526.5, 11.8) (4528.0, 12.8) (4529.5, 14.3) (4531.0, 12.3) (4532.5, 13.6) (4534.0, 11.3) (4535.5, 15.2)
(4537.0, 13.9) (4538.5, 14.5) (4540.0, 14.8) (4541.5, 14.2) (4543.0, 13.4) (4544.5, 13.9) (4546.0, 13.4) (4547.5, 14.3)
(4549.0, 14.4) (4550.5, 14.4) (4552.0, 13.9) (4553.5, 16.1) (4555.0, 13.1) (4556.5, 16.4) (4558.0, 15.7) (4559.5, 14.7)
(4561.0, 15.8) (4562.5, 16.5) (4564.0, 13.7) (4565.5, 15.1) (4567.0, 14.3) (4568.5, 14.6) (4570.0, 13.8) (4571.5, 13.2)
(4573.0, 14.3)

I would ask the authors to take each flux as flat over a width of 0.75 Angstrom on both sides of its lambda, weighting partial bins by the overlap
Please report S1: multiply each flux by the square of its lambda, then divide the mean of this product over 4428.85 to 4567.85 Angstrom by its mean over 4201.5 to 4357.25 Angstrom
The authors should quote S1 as 1.5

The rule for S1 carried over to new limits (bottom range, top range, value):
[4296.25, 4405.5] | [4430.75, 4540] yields 1.36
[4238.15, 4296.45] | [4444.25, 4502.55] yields 1.44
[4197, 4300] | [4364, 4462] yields 1.27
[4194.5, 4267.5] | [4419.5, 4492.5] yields 1.41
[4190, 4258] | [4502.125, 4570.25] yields 1.60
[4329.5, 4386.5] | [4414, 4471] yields 1.14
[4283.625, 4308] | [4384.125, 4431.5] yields 1.49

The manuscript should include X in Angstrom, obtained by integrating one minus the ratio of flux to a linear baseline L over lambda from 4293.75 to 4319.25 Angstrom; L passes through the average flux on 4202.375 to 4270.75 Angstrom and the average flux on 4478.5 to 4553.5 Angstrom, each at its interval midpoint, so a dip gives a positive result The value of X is 6.5 Angstrom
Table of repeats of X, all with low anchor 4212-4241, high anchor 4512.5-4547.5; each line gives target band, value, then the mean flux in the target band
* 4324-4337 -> -0.1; 11.7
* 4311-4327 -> 1.3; 10.6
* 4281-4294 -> 1.4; 9.94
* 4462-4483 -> -1.3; 14.2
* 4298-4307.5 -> 3.2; 7.44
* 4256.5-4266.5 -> -0.2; 11.1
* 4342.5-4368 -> 0.1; 11.9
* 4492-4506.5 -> -1.3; 14.9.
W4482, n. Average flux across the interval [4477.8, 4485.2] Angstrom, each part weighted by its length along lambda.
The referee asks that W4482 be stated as 15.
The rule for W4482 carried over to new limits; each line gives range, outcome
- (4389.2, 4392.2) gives 11.9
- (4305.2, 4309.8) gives 7.72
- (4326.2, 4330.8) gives 10.9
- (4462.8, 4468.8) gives 12.6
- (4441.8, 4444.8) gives 11.8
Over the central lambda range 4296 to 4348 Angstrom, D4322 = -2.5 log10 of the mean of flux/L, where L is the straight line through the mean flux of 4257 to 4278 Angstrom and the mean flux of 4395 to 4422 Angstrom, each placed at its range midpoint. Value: 0.11 mag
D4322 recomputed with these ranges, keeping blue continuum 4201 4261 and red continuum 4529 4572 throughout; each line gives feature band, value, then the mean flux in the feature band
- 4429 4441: -0.01 mag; 13.1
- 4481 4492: -0.16 mag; 15.7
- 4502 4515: -0.19 mag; 16.5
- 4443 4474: 0.01 mag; 13.1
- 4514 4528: -0.02 mag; 14.2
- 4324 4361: 0.04 mag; 11.5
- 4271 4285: 0.03 mag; 10.8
